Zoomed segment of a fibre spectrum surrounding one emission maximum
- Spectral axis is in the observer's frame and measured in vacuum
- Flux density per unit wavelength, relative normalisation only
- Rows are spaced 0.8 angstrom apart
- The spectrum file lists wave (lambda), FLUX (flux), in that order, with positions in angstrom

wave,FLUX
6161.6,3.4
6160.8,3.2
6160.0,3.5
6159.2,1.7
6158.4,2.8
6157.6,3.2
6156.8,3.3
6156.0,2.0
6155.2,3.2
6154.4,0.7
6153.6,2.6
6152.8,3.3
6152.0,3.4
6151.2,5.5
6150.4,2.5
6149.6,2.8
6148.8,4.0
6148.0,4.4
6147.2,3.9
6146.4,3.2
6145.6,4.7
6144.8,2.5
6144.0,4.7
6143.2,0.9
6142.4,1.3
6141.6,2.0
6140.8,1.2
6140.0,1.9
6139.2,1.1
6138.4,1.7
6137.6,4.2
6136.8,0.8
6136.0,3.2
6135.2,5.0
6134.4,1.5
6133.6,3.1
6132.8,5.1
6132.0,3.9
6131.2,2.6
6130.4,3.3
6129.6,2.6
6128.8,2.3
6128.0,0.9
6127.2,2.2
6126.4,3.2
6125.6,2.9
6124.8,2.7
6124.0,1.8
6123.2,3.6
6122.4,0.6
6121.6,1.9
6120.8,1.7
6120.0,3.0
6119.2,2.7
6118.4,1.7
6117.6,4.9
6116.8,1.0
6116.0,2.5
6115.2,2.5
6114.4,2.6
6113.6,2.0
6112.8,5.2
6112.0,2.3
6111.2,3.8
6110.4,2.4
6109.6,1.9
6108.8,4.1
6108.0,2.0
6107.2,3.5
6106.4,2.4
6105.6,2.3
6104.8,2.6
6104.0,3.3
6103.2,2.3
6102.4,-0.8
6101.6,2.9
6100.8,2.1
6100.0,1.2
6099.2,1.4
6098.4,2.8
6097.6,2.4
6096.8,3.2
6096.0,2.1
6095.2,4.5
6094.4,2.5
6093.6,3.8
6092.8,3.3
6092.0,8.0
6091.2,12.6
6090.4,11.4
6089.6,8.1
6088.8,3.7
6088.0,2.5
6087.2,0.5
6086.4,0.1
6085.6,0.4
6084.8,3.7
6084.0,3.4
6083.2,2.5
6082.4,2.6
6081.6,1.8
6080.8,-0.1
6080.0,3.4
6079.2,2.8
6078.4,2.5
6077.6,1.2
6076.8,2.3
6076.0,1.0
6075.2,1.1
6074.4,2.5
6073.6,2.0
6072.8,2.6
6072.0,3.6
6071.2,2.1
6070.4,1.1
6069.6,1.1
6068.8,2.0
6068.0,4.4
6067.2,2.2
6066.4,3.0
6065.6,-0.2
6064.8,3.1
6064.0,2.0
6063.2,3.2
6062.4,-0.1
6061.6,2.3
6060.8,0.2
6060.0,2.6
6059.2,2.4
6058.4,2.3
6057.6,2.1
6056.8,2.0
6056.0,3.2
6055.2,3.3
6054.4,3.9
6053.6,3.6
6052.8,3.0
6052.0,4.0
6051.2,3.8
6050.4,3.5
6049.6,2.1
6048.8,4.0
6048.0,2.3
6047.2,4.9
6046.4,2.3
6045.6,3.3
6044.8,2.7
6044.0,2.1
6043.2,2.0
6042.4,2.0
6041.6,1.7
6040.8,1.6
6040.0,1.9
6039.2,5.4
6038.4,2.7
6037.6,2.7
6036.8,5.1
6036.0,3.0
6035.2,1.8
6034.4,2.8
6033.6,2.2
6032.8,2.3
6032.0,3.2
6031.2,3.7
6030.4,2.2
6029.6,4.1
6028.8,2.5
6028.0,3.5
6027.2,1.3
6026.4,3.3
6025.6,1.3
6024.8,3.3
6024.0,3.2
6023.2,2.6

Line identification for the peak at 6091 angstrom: H-beta 4861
